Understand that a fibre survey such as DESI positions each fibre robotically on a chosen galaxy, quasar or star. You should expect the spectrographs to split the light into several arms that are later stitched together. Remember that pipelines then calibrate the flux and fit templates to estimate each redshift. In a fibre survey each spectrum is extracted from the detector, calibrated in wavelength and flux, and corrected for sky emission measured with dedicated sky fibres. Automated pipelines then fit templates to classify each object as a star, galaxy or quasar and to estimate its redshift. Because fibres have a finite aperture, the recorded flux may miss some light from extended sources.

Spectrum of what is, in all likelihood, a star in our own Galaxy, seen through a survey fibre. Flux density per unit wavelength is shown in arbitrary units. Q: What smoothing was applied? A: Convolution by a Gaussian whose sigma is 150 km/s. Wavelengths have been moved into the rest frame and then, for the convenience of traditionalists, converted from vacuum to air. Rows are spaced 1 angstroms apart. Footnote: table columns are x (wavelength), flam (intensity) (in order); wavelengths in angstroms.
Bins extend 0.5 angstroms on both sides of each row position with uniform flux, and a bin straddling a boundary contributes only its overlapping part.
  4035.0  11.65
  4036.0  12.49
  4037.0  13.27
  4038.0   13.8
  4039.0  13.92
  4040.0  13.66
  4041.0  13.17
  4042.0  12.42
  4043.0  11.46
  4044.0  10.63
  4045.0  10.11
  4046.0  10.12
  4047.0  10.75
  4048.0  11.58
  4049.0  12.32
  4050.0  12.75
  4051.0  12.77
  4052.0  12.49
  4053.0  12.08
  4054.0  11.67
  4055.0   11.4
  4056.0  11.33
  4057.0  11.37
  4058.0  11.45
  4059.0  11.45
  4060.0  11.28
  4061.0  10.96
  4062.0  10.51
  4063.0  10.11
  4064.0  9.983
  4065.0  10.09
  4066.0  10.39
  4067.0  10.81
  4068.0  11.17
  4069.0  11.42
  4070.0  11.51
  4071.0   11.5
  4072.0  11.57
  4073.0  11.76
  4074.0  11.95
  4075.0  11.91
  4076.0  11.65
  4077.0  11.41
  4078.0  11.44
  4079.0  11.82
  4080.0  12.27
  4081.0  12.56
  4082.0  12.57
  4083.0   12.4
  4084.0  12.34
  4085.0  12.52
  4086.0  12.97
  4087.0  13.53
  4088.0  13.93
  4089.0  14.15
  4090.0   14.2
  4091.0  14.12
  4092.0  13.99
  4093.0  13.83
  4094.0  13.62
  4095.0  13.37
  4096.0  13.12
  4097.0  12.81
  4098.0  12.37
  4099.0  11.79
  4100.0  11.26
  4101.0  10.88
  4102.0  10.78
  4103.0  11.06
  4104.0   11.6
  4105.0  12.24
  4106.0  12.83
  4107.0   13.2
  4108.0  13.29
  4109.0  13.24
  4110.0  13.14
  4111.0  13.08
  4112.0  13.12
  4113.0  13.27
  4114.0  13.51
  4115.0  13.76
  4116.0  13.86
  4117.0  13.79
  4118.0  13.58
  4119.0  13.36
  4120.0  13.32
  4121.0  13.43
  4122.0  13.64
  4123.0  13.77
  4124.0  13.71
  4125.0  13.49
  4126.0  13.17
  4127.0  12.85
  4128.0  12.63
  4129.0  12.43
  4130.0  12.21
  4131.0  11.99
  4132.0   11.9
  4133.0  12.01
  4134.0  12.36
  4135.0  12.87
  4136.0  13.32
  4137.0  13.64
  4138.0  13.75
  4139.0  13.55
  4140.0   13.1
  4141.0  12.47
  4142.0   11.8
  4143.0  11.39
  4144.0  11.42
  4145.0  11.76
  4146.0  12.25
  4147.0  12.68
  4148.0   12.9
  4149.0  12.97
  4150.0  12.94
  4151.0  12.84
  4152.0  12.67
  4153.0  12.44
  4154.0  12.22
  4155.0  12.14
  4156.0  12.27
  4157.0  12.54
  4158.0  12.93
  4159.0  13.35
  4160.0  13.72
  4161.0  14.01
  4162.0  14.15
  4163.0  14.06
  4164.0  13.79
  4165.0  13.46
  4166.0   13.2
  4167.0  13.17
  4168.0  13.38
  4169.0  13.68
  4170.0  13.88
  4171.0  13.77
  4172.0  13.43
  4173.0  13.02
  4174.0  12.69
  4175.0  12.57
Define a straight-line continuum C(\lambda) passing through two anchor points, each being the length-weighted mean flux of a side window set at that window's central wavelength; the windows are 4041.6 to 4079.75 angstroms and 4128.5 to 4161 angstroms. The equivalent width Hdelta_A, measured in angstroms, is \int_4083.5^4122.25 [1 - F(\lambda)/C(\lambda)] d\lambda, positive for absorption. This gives -3.3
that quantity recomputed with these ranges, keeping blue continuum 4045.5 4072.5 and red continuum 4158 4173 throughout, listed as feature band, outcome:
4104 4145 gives -0.8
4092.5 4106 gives -0.1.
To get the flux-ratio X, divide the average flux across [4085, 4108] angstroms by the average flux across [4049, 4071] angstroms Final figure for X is 1.13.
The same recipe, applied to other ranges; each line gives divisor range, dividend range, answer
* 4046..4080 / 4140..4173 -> 1.13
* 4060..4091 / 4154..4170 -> 1.12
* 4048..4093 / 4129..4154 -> 1.05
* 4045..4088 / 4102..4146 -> 1.11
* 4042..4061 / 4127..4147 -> 1.08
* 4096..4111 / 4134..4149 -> 1.03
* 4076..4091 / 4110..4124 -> 1.06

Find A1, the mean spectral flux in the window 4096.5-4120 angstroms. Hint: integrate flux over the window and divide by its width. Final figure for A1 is 12.7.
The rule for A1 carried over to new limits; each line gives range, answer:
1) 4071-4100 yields 12.7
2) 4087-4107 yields 12.8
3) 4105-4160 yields 12.9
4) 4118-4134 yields 12.9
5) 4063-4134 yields 12.5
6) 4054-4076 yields 11.2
